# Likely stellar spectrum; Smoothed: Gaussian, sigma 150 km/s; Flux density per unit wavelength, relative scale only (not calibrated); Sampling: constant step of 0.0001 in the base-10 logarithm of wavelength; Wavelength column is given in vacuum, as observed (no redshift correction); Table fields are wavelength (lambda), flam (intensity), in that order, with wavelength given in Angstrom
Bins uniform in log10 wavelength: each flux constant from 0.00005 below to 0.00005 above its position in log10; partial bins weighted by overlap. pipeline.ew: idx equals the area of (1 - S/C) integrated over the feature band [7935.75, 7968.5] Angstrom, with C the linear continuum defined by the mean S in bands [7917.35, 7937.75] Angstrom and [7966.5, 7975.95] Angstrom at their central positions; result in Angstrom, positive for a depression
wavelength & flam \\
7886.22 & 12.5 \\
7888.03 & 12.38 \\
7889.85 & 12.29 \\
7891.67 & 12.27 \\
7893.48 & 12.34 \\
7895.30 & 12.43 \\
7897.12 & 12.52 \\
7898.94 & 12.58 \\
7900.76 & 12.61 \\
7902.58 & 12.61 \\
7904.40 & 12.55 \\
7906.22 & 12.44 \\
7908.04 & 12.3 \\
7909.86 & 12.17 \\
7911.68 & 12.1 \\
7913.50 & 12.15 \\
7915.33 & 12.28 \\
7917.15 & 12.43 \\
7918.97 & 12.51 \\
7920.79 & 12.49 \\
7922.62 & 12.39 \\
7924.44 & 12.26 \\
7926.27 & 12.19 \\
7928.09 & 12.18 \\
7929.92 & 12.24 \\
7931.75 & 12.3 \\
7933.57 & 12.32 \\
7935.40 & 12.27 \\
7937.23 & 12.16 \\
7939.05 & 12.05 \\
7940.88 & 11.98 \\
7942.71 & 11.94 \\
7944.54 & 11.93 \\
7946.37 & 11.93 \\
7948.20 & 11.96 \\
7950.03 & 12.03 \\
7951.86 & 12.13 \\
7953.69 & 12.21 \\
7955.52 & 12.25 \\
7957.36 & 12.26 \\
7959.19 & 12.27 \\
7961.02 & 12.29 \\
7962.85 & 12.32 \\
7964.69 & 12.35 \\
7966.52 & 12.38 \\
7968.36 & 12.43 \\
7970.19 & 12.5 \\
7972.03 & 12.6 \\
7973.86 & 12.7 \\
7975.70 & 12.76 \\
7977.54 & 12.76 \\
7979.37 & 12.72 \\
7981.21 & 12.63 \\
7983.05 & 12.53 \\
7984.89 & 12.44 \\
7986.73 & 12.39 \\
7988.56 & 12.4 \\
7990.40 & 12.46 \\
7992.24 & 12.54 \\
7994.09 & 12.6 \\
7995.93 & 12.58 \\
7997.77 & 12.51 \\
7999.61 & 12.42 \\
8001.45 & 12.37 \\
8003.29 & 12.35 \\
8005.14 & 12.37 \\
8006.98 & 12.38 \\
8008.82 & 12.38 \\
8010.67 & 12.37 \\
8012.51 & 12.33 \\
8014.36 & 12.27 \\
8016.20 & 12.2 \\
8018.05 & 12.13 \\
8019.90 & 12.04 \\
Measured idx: 0.8 Angstrom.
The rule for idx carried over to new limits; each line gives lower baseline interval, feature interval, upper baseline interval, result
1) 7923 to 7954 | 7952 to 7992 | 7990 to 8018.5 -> -0.63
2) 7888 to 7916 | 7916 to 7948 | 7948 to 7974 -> 0.36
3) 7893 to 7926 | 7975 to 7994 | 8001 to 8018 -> -0.34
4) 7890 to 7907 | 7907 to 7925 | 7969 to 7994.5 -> 0.26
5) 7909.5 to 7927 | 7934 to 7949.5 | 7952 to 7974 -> 0.37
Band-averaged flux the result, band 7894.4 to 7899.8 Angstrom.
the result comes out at 12.5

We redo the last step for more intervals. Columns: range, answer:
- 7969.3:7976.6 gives 12.6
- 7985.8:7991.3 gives 12.4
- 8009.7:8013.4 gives 12.3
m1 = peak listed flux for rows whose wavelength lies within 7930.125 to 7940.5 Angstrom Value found 12.32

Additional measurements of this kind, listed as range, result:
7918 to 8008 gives 12.76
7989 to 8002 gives 12.6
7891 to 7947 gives 12.61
